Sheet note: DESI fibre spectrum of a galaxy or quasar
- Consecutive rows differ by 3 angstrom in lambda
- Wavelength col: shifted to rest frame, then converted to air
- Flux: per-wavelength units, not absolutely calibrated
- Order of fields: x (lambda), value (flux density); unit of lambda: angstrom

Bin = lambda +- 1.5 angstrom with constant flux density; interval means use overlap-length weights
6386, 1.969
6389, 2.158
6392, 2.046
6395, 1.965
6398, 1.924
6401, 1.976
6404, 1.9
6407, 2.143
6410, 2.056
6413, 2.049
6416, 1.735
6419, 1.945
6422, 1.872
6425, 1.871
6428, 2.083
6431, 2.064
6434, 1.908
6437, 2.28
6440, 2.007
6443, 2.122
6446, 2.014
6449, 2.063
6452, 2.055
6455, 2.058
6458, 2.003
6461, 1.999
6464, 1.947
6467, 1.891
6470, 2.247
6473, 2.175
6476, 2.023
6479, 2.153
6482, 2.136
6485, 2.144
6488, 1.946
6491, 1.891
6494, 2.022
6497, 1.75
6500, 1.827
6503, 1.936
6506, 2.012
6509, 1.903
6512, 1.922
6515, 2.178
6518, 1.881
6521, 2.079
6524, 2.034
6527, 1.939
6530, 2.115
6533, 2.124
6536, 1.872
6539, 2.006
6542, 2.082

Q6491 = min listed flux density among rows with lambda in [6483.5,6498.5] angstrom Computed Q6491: 1.75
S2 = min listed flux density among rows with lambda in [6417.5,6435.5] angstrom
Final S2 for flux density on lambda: 1.871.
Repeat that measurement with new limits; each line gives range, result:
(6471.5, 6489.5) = 1.946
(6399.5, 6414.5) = 1.9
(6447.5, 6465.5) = 1.947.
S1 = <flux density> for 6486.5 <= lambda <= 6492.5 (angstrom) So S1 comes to 1.92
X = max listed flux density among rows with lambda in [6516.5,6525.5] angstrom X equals 2.079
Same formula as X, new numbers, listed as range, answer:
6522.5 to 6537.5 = 2.124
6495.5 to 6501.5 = 1.827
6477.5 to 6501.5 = 2.153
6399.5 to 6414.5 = 2.143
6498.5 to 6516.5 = 2.178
